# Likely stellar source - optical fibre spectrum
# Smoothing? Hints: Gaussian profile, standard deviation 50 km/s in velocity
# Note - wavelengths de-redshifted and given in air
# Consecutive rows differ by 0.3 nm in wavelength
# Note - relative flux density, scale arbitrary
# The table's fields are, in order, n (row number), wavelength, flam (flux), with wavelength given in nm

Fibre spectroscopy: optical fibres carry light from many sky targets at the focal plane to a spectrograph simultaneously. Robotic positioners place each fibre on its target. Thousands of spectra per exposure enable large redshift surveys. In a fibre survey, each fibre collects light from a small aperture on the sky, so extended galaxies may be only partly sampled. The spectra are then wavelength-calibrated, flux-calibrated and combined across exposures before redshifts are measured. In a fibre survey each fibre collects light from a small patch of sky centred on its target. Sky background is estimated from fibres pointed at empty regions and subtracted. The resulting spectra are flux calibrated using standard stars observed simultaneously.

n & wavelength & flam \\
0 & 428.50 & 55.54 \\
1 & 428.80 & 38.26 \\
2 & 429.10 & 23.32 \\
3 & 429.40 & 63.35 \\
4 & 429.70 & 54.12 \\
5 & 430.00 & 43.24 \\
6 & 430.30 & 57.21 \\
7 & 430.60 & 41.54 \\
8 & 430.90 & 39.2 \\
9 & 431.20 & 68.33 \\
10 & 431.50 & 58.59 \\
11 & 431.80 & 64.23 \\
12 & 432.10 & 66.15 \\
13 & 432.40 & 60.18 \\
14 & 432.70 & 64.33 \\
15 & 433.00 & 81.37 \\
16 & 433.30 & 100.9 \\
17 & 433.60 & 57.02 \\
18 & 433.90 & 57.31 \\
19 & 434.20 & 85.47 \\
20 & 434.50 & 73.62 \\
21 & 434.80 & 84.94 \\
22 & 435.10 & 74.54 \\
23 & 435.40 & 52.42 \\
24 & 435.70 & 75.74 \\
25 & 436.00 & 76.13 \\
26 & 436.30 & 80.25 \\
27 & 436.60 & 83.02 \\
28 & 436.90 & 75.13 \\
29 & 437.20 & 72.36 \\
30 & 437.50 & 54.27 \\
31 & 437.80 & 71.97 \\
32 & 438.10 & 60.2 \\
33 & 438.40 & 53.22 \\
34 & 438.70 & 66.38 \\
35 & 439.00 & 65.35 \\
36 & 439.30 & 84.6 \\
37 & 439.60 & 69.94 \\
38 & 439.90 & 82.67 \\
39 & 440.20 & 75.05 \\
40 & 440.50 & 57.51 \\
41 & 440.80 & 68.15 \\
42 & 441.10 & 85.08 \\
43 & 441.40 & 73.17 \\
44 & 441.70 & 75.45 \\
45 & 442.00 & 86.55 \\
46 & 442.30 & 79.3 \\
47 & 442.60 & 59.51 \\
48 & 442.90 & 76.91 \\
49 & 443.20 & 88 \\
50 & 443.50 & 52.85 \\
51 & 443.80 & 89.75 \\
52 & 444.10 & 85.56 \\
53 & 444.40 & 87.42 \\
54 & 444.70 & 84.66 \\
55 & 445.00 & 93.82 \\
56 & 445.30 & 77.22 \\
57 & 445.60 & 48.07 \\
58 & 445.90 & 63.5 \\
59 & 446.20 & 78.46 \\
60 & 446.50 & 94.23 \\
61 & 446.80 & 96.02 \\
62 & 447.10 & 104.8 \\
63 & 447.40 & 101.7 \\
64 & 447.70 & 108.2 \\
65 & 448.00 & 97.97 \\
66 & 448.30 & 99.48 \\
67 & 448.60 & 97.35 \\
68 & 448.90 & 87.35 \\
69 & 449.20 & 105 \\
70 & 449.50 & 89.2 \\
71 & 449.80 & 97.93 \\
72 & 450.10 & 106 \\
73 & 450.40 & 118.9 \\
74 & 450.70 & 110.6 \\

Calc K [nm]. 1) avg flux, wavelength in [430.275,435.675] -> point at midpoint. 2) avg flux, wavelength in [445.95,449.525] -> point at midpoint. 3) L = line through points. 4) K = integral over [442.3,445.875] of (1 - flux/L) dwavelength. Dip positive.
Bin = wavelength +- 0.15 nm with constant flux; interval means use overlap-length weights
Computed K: 0.49 nm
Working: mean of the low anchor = 66.4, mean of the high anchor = 96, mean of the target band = 76.4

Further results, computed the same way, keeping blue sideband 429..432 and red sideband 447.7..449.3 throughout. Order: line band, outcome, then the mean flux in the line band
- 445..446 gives 0.25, 67.5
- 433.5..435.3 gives -0.29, 72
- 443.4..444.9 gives 0.10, 81.4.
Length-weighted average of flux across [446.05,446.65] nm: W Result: 86.3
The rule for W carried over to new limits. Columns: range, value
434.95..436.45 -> 71.8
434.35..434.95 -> 79.3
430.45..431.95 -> 54.4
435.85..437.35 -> 77.4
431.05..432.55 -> 63.5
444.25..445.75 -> 78.2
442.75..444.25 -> 78.6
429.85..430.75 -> 47.3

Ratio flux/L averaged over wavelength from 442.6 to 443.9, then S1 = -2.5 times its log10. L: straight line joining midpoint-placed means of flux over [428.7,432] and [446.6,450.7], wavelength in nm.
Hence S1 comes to 0.16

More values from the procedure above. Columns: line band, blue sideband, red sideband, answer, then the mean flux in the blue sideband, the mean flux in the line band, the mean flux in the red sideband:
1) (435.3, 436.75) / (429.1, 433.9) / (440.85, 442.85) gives -0.11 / 60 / 74.2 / 76.1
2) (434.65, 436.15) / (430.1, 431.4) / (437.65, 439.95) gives -0.18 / 51.5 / 72.8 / 68.7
